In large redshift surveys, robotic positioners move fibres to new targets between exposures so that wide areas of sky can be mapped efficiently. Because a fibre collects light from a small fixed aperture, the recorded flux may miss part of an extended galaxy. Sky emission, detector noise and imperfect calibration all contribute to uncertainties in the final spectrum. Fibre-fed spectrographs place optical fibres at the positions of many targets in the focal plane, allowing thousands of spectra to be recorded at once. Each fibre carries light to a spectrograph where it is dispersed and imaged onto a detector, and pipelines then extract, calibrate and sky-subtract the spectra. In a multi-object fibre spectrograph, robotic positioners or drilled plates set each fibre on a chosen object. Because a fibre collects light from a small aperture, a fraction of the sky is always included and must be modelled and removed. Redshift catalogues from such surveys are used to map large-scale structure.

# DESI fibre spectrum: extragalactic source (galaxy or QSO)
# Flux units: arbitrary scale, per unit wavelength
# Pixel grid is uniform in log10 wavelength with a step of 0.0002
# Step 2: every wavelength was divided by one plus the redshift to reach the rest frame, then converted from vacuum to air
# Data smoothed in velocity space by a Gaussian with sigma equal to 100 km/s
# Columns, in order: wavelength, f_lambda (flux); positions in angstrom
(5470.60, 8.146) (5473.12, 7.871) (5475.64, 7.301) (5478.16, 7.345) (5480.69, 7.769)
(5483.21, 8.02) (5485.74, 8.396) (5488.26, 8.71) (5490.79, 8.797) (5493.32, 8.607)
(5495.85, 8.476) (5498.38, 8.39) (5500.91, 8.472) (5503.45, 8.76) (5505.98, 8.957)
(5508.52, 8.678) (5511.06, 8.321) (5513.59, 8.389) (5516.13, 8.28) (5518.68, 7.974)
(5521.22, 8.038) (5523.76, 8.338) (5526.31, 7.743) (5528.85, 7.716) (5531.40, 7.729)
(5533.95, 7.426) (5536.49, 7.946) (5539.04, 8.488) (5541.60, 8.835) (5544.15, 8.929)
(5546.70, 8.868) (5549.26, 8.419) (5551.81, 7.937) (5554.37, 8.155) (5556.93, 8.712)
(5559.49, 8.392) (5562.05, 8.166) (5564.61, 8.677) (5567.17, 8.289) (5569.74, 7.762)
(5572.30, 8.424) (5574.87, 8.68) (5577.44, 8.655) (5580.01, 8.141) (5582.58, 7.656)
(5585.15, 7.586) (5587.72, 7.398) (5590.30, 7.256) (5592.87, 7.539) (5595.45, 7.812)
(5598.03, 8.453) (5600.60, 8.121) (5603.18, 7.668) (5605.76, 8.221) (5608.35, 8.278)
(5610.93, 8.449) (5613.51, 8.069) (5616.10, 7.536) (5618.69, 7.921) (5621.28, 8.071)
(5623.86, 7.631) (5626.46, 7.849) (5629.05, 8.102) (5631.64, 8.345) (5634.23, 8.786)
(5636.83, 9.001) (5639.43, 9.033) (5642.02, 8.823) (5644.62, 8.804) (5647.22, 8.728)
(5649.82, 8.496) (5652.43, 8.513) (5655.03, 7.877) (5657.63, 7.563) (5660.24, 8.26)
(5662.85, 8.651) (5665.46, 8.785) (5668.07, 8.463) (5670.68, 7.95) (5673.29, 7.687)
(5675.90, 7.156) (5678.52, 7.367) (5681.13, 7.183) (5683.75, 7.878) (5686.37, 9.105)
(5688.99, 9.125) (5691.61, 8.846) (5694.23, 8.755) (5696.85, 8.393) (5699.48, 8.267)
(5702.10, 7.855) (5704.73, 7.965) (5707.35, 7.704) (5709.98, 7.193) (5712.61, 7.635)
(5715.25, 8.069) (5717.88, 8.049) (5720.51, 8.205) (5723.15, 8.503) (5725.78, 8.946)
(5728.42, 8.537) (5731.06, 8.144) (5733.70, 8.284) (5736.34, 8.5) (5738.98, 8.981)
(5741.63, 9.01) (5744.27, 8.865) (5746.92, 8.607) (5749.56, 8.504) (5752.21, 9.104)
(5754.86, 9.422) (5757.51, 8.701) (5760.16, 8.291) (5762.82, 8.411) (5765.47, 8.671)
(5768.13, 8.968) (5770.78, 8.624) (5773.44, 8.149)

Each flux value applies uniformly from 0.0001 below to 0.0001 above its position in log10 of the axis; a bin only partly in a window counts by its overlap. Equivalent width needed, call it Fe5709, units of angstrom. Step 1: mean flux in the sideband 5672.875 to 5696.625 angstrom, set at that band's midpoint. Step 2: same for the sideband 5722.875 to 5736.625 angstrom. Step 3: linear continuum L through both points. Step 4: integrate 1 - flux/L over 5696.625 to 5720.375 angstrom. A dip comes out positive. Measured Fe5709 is 1.23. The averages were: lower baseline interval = 8.15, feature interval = 7.9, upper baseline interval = 8.49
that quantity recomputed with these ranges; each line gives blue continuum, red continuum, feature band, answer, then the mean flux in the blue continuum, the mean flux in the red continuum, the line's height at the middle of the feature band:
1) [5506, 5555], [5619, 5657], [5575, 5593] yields 1.1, 8.24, 8.41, 8.32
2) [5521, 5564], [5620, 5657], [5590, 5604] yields 0.8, 8.24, 8.42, 8.34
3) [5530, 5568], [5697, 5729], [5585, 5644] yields 0.9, 8.33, 8.08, 8.23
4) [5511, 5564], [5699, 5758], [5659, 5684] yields 1.2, 8.23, 8.39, 8.35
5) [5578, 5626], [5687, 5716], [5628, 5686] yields -1.5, 7.89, 8.19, 8.05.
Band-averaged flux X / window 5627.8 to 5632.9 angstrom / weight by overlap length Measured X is 8.23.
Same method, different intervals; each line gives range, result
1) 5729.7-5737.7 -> 8.32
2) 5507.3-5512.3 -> 8.49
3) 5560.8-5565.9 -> 8.43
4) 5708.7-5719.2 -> 7.74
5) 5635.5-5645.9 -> 8.91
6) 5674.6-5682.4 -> 7.24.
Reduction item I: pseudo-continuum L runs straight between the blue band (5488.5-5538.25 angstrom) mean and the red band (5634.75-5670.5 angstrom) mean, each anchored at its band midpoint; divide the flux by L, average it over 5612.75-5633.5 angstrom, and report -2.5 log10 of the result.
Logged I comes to 0.07 mag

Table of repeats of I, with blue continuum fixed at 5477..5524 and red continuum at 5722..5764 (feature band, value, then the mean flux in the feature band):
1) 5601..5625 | 0.068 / 7.99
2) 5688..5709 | 0.036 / 8.34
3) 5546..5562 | 0.006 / 8.38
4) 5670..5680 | 0.145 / 7.51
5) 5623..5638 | 0.030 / 8.3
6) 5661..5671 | 0.010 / 8.5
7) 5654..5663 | 0.071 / 8.02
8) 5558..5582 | 0.014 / 8.34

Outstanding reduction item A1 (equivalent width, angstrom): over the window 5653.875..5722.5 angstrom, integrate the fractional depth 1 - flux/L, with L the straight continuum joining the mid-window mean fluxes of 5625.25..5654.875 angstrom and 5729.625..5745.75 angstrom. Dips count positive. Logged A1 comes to 4.11 angstrom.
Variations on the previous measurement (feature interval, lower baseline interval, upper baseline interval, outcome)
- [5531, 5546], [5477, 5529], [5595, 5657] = 0.03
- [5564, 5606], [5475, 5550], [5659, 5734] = 1.18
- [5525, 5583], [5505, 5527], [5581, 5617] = -1.12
